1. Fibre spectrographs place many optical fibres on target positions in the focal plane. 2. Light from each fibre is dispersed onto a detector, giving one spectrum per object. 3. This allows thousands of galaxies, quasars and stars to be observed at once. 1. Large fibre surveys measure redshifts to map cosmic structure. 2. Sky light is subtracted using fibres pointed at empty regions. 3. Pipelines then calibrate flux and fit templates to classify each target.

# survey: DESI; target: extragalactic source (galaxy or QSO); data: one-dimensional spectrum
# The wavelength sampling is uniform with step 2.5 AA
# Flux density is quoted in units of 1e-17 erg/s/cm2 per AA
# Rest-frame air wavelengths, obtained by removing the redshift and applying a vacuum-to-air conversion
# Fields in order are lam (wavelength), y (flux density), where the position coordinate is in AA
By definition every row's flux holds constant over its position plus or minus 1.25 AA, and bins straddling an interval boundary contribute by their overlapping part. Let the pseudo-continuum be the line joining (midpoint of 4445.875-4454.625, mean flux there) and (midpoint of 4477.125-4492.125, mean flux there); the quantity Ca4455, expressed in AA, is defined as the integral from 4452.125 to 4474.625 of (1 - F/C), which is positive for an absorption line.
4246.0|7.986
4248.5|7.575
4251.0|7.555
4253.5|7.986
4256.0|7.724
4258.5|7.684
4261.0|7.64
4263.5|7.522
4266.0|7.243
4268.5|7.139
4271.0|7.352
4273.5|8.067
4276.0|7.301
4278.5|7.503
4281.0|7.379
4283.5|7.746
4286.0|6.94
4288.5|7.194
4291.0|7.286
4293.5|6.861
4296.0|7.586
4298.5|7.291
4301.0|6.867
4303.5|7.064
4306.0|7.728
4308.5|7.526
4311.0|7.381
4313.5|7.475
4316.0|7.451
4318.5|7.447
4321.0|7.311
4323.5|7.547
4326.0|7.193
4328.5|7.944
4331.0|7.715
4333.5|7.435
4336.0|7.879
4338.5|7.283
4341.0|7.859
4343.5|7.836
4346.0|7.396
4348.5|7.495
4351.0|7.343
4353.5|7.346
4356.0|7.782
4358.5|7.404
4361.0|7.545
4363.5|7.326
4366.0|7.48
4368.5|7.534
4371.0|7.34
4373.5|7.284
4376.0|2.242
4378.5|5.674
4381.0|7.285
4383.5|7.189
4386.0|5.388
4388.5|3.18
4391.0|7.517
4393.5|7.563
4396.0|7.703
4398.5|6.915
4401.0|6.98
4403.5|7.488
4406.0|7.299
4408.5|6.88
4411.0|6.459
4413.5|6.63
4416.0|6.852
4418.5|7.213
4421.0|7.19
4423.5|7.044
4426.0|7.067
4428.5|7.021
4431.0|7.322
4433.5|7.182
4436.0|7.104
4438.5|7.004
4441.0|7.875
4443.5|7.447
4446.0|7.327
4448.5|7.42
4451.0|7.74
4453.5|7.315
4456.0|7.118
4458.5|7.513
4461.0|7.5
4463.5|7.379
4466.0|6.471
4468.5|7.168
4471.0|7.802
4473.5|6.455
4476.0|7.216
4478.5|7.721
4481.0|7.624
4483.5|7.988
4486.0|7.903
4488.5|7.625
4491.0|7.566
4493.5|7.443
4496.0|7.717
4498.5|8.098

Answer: 1.1 AA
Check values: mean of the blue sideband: 7.47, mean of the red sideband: 7.73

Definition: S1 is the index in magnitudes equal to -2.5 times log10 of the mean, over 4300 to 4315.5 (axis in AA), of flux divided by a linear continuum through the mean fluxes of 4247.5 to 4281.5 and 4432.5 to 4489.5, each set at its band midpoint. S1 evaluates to 0.02 mag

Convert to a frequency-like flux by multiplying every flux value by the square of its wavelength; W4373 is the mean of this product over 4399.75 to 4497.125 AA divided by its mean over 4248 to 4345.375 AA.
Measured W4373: 1.0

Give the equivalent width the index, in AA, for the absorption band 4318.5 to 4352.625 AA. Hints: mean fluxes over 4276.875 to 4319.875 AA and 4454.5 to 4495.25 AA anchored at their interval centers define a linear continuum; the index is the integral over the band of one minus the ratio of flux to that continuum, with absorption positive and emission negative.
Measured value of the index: -0.9 AA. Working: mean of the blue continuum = 7.34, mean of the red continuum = 7.41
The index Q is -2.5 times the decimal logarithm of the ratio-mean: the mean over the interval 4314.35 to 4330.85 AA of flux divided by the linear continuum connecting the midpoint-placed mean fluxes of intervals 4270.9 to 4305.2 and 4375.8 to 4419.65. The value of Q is -0.06 mag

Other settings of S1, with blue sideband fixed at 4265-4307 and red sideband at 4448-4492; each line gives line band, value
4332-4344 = -0.043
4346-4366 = -0.015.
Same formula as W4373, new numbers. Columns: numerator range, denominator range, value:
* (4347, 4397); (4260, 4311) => 0.96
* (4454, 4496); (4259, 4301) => 1.10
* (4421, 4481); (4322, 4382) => 1.06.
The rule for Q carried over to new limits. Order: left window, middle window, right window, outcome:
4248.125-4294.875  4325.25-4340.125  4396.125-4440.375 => -0.04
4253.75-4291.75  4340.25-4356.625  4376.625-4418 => -0.09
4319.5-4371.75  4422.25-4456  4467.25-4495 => 0.03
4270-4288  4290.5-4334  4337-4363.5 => 0.01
